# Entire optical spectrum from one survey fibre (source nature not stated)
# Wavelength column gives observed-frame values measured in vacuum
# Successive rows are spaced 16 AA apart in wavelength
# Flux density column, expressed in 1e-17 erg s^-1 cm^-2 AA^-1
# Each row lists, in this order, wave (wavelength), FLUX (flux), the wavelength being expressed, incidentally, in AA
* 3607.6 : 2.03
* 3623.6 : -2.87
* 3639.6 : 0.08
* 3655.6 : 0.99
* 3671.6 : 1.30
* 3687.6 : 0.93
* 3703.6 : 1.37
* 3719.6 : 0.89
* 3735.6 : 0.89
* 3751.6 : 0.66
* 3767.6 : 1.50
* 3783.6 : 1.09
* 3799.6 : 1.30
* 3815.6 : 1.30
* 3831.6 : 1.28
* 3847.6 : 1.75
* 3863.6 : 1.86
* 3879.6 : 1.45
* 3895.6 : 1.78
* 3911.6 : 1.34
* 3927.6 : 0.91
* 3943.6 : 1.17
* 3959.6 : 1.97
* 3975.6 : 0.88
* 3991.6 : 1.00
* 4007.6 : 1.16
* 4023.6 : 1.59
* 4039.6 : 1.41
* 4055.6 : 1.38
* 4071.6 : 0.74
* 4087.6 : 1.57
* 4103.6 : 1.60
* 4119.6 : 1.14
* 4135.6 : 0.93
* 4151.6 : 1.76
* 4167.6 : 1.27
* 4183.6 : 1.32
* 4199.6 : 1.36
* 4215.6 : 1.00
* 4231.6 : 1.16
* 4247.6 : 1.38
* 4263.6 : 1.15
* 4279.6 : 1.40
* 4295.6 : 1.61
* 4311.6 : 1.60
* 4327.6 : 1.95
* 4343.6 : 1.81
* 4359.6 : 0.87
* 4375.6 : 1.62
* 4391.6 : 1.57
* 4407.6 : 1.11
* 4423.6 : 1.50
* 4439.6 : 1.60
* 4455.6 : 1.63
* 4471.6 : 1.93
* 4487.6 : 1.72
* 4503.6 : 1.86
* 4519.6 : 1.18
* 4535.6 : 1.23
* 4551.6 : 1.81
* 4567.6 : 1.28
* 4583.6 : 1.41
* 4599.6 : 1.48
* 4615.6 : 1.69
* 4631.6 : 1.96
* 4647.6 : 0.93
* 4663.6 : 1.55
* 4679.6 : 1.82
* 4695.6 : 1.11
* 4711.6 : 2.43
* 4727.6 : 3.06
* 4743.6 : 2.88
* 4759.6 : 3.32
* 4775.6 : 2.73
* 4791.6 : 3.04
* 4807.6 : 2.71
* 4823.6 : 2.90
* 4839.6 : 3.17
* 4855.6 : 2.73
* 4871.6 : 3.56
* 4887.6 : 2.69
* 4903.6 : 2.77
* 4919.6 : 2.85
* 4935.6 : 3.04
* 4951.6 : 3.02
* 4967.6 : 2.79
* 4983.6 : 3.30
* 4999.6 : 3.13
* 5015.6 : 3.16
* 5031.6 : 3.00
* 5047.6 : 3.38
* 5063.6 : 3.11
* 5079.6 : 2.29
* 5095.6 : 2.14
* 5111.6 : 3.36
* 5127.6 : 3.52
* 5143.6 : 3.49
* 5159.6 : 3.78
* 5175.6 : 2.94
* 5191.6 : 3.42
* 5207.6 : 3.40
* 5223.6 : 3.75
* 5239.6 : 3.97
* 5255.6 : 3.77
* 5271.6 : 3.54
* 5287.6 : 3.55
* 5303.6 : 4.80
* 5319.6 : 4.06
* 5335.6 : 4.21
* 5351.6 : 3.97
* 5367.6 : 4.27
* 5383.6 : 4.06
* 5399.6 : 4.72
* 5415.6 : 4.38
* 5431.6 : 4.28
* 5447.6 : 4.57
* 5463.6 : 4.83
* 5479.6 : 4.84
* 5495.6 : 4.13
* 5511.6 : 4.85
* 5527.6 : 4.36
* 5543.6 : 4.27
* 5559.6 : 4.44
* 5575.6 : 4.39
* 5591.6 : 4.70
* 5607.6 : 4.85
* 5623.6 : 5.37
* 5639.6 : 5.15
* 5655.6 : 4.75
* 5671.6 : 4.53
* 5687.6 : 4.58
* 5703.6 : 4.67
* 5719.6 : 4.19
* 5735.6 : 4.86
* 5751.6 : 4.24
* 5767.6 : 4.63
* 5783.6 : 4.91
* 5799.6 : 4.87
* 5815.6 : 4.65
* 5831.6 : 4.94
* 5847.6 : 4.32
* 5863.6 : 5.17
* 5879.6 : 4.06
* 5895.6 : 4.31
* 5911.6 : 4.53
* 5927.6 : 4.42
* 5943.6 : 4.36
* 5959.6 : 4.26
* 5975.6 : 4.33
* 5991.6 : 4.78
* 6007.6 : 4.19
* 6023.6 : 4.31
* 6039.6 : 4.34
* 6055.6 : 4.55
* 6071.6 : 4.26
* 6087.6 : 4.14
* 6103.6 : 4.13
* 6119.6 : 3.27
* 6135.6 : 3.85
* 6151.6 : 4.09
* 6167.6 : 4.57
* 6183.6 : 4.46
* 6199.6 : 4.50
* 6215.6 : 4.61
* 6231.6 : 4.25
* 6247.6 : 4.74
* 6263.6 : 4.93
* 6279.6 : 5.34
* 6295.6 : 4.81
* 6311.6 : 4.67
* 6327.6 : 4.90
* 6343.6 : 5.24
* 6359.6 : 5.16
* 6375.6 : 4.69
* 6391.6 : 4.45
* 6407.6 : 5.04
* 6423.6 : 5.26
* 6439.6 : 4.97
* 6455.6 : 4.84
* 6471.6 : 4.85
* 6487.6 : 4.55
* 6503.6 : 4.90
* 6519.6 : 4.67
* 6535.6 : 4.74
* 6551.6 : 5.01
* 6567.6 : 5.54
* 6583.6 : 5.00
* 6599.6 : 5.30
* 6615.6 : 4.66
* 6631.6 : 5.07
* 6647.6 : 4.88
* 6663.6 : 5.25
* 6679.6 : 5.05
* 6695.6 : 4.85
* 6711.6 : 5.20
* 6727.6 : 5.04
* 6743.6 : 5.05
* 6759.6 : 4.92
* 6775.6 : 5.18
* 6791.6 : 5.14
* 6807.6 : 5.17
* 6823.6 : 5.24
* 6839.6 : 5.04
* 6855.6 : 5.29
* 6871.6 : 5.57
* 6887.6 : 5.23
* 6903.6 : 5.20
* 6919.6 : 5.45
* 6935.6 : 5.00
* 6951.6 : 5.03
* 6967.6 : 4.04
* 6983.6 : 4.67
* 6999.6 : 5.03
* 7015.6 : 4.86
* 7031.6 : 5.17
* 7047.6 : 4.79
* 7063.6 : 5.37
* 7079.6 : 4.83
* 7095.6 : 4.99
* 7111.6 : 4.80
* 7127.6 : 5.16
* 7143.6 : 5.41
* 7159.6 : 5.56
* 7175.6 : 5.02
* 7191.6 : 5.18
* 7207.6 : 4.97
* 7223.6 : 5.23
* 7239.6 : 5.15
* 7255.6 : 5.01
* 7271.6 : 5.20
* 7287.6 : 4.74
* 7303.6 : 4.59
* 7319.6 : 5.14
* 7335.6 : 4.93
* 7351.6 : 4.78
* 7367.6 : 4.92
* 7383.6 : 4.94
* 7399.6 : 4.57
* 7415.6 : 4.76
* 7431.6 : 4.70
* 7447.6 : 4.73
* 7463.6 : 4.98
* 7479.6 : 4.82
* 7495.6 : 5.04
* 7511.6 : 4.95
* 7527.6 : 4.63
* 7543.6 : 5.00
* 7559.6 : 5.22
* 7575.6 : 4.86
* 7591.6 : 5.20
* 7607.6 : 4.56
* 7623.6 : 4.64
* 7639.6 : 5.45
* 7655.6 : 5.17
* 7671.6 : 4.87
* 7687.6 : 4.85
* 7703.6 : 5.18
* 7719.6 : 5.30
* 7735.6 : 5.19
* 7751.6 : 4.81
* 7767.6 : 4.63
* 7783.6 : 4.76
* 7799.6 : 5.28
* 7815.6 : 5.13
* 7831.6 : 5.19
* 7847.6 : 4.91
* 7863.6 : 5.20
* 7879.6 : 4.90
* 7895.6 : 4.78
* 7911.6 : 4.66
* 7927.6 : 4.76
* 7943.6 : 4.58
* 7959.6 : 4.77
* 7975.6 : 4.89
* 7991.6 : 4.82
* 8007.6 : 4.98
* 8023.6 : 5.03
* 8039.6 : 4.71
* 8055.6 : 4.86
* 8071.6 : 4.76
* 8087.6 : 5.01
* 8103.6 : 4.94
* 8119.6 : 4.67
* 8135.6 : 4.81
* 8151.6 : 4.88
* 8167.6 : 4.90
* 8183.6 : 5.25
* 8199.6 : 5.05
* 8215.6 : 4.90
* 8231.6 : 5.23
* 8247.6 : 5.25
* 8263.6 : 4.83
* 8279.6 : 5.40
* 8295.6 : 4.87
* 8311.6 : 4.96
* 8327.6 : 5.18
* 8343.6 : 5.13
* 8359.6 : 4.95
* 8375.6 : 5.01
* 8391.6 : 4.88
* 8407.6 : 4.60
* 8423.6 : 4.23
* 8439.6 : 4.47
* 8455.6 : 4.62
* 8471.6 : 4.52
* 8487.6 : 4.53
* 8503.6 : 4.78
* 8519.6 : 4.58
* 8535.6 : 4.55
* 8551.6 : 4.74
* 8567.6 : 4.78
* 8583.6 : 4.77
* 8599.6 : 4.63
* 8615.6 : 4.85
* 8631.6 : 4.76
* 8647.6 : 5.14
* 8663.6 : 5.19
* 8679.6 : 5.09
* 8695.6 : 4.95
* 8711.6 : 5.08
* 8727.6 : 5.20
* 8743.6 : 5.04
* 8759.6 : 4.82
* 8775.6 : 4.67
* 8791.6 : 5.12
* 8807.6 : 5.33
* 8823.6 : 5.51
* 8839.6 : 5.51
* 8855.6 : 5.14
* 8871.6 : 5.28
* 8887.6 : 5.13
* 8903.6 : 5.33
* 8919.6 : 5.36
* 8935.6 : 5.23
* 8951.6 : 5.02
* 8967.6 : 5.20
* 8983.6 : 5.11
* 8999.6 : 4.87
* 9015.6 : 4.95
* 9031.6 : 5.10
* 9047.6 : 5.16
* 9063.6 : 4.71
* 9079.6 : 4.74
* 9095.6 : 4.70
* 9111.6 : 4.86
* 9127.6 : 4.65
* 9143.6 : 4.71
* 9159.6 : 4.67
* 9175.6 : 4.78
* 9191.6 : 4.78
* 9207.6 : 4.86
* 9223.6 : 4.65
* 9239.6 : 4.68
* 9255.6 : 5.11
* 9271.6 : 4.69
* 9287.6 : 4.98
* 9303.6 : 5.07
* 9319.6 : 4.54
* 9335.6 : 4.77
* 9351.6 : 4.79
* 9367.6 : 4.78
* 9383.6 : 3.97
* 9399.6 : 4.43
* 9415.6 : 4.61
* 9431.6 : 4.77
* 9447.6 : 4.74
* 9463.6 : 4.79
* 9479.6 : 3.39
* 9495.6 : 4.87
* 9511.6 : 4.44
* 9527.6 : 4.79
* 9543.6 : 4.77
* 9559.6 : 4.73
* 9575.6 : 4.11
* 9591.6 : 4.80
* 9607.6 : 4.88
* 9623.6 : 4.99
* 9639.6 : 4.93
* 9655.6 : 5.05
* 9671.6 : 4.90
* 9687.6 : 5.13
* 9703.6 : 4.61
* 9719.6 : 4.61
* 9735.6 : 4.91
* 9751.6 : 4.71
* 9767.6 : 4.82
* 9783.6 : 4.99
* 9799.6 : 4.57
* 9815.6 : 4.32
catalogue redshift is 0.18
